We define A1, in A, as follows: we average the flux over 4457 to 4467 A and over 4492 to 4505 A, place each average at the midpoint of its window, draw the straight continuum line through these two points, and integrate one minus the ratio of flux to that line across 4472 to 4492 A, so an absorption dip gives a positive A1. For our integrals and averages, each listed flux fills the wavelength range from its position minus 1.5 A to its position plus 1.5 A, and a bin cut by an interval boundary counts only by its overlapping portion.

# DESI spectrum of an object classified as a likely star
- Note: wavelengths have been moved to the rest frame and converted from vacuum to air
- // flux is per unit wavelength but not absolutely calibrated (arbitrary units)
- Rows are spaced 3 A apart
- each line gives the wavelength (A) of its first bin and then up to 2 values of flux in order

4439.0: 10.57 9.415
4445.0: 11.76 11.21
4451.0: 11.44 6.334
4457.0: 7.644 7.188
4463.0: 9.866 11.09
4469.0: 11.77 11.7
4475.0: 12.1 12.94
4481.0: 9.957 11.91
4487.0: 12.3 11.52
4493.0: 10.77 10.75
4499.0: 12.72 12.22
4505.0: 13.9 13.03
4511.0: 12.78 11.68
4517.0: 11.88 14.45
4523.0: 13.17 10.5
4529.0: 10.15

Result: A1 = -2.2 A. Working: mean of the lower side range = 9.04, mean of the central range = 11.8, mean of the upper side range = 11.9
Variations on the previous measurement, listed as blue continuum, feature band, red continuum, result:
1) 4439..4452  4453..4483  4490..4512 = 3.45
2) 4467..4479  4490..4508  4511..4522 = 0.50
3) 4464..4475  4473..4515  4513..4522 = 0.38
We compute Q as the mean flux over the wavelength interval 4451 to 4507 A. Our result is 11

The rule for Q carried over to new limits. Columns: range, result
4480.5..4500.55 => 11.5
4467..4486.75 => 11.7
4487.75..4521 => 12.3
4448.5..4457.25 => 8.9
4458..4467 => 9.19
